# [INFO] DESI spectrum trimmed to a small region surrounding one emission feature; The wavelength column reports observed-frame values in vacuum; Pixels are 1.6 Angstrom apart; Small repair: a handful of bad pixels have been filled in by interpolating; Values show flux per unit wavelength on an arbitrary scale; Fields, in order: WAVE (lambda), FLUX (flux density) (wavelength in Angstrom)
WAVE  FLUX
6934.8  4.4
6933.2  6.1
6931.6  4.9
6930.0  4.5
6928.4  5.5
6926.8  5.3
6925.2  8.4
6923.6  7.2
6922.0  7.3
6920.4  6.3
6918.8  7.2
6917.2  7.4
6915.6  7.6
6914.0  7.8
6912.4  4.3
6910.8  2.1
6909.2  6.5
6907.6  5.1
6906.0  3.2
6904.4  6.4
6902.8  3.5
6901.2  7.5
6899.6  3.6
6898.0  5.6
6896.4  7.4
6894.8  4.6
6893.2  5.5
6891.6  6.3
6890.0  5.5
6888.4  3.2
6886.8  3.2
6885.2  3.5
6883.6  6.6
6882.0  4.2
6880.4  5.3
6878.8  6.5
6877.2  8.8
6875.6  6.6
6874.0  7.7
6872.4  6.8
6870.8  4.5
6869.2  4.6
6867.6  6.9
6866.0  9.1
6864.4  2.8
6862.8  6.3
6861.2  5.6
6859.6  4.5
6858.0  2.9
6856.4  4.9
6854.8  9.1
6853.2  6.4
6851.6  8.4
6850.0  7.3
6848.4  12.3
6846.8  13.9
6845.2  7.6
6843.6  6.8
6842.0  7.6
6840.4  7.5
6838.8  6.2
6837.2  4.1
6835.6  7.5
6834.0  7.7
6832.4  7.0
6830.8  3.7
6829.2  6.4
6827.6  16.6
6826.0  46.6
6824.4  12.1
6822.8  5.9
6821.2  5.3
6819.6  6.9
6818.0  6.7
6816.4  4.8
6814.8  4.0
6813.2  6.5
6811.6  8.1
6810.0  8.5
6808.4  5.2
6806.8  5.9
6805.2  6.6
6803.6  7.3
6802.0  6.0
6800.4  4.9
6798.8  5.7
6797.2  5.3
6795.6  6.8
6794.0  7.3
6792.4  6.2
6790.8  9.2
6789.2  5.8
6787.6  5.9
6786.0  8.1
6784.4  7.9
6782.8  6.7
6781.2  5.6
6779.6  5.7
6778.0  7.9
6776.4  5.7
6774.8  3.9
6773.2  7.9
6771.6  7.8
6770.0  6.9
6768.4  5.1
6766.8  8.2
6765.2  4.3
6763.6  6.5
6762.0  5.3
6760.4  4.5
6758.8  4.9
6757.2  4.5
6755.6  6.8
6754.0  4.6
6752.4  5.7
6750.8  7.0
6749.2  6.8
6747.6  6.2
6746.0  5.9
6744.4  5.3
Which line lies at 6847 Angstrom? [N II]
